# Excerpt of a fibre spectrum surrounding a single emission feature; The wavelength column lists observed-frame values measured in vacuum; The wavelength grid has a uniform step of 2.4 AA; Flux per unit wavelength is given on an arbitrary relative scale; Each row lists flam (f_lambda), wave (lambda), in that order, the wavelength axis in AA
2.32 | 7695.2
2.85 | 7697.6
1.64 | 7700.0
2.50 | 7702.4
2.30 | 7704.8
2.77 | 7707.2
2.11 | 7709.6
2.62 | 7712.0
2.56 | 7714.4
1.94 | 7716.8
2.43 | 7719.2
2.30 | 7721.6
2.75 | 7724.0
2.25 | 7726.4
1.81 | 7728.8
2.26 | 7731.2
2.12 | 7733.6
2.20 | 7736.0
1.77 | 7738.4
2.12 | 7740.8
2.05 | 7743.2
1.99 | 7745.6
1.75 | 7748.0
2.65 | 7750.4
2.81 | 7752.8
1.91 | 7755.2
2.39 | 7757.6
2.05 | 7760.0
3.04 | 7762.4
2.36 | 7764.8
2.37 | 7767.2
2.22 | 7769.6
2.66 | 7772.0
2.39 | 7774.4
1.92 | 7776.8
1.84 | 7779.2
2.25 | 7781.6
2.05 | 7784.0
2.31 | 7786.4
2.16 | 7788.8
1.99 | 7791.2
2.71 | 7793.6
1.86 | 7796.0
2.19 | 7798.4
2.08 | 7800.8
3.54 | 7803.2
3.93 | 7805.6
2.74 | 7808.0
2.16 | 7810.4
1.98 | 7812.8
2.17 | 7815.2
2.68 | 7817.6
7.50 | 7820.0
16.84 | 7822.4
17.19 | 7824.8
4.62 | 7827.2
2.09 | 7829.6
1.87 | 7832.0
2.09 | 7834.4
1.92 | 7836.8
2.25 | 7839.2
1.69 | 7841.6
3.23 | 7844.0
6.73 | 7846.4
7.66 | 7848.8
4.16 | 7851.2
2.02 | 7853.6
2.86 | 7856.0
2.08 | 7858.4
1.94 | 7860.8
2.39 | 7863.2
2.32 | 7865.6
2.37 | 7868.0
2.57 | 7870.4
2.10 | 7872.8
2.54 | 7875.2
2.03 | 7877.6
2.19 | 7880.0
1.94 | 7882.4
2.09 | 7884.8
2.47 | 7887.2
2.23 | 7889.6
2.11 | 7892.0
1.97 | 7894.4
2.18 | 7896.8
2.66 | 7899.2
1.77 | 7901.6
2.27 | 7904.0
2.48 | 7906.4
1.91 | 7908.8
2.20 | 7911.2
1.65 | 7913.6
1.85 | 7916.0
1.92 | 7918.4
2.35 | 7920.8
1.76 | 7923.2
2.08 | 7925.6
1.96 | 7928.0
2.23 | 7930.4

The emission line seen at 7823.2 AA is H-alpha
